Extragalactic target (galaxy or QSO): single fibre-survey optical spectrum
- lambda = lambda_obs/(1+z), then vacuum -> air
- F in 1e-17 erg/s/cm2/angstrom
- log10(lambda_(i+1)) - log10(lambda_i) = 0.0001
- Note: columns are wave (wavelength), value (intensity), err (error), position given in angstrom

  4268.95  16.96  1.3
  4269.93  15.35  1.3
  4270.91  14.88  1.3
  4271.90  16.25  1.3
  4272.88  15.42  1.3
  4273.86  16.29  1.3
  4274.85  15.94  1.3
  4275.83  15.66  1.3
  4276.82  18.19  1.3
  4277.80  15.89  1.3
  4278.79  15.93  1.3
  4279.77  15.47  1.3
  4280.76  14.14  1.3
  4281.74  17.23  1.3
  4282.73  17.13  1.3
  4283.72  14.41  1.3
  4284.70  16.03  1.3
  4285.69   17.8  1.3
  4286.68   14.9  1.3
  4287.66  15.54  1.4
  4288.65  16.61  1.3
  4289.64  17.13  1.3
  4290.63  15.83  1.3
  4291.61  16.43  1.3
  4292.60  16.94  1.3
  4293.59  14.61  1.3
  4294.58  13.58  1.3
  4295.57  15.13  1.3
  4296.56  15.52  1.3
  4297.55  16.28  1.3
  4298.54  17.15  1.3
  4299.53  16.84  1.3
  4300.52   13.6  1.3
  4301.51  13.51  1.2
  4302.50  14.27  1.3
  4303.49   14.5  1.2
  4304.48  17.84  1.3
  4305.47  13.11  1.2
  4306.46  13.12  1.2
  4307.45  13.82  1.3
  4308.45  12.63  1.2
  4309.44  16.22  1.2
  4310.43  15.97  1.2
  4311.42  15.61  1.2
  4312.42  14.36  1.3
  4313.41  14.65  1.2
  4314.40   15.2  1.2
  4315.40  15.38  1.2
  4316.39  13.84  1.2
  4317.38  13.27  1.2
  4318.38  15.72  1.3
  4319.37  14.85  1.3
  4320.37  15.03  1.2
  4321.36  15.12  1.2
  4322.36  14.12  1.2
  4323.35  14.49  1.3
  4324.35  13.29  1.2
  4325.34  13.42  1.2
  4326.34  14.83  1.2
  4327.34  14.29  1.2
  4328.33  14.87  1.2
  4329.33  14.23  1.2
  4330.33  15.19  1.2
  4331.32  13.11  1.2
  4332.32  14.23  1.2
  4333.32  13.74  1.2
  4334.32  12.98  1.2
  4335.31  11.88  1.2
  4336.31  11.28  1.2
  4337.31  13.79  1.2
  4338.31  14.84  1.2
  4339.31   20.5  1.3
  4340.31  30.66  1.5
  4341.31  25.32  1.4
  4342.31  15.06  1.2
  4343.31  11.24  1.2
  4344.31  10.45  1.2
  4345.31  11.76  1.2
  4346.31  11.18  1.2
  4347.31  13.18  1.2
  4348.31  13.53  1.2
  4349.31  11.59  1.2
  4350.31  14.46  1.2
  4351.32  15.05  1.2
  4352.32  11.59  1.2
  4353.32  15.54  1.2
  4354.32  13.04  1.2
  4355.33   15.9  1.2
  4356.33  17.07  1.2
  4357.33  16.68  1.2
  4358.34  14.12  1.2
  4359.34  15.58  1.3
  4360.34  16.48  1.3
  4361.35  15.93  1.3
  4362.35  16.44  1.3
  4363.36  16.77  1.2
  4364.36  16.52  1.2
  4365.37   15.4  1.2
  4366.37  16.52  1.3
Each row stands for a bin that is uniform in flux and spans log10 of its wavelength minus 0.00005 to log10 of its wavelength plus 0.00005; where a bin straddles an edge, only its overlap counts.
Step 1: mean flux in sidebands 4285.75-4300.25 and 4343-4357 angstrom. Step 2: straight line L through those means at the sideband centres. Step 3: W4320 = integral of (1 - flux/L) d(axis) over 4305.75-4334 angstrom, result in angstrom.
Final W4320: 0.5 angstrom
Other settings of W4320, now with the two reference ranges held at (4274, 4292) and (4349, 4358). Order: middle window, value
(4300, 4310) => 0.9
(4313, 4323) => 0.4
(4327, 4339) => 1.0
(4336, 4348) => -0.8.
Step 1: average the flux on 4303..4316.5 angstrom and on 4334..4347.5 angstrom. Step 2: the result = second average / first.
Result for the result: 1.0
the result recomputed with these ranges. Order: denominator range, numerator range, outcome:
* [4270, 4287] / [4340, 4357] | 0.94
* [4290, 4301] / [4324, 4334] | 0.90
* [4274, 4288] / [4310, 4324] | 0.92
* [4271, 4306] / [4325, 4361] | 0.94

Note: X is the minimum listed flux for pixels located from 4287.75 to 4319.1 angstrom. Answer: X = 12.63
